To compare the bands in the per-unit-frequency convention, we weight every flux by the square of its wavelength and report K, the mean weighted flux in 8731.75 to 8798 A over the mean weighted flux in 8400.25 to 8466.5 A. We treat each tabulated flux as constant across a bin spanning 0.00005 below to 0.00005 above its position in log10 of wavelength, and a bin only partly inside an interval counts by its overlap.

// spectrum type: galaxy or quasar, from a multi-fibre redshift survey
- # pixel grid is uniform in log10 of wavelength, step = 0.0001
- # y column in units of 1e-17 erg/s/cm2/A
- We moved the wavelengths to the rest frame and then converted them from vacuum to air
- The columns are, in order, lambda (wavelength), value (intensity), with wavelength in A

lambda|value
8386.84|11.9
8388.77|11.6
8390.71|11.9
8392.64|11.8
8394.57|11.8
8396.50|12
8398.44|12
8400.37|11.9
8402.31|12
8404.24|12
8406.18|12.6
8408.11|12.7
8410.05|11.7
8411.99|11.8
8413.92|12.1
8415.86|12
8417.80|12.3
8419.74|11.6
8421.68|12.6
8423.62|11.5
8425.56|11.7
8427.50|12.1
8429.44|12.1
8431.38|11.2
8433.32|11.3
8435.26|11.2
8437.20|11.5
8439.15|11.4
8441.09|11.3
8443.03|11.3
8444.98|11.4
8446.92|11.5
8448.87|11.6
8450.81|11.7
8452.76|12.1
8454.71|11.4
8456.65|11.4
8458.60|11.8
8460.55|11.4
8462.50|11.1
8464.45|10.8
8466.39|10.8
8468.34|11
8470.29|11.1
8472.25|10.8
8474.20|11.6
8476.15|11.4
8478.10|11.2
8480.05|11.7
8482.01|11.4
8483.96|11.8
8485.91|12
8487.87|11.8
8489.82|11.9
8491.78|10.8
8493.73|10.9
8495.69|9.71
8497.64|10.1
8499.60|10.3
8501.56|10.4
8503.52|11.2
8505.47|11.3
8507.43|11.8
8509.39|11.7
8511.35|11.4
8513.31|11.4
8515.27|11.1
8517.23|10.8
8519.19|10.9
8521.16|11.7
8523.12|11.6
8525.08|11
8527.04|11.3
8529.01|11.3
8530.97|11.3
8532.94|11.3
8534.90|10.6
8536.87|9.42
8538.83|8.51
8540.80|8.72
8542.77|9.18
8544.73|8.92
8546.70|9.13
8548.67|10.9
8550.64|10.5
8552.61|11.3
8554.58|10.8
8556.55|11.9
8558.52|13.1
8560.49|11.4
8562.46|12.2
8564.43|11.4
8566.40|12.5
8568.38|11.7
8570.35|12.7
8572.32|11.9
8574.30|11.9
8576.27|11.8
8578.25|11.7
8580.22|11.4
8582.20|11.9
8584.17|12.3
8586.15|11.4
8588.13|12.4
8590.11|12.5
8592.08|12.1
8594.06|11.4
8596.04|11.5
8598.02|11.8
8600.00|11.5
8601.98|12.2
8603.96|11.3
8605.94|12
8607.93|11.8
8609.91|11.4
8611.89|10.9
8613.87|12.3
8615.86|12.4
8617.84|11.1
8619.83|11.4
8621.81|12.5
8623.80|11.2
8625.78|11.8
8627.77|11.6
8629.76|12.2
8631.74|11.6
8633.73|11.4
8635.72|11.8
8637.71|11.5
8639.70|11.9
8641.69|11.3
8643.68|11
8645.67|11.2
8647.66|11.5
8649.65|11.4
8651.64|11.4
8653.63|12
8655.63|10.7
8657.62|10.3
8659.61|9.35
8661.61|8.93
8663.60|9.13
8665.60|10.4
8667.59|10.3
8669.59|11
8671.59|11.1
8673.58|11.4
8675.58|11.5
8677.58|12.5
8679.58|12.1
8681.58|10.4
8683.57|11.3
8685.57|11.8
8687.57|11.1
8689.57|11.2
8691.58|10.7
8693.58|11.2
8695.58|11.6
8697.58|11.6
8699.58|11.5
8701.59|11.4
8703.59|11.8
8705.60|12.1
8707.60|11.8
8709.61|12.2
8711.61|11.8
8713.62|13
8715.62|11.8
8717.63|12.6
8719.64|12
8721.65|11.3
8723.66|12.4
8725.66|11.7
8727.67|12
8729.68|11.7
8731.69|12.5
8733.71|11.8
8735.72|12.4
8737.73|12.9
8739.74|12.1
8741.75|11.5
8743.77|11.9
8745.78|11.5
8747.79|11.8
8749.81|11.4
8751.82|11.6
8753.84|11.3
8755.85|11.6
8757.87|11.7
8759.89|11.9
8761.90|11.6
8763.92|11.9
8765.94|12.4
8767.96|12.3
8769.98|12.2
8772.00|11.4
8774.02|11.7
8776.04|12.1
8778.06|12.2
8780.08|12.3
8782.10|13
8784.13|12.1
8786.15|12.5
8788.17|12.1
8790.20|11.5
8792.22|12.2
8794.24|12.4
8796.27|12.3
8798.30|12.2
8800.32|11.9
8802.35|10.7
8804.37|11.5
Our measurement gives 1.11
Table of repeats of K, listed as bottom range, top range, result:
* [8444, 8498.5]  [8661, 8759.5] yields 1.08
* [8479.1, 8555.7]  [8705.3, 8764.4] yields 1.16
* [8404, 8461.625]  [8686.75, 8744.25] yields 1.08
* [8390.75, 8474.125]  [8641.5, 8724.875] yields 1.03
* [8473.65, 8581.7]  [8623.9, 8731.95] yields 1.06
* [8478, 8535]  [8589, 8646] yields 1.07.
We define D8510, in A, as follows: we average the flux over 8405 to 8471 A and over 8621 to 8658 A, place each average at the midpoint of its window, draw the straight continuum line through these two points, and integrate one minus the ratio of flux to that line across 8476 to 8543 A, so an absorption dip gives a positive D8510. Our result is 3.6 A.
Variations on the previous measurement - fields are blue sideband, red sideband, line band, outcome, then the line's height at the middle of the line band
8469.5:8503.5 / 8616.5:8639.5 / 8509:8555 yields 2.8 A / 11.3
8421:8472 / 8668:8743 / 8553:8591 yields -1.1 A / 11.6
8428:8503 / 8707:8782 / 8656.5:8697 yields 3.2 A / 11.8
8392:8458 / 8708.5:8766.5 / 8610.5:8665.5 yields 3.0 A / 11.9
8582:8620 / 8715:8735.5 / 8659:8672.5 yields 2.1 A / 11.9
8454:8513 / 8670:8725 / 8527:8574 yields 1.8 A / 11.3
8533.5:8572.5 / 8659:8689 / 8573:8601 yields -2.6 A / 10.8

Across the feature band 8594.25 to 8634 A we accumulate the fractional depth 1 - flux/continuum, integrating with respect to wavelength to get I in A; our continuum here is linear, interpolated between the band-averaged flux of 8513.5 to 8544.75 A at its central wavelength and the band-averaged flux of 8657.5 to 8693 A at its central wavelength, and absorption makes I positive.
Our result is -3.66 A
